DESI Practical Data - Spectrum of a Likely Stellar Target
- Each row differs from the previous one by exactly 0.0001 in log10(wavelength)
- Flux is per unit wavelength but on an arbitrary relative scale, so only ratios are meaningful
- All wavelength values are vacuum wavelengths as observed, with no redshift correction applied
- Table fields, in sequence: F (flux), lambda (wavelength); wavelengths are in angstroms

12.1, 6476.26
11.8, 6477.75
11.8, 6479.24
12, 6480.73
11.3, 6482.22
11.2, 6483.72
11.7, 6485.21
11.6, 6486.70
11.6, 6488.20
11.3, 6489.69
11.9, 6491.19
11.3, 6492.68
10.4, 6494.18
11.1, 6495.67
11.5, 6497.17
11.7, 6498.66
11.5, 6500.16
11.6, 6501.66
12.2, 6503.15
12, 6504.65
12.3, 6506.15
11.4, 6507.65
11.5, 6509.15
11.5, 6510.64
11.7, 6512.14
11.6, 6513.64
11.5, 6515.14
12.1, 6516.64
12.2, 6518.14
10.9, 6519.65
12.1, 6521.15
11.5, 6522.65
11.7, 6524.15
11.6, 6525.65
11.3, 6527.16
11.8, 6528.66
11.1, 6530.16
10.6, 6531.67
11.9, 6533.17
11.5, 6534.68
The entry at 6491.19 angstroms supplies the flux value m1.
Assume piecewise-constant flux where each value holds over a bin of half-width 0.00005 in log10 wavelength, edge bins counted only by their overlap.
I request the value 11.9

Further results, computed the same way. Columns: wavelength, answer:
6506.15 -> 12.3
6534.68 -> 11.5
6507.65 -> 11.4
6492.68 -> 11.3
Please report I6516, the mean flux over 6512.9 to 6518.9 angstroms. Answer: 11.8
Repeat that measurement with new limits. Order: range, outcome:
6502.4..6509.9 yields 11.9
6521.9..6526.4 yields 11.6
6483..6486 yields 11.5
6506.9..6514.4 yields 11.5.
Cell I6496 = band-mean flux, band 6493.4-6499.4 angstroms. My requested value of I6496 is 11.2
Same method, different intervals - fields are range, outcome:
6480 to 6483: 11.6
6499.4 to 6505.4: 11.8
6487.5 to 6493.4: 11.5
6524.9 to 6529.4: 11.6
